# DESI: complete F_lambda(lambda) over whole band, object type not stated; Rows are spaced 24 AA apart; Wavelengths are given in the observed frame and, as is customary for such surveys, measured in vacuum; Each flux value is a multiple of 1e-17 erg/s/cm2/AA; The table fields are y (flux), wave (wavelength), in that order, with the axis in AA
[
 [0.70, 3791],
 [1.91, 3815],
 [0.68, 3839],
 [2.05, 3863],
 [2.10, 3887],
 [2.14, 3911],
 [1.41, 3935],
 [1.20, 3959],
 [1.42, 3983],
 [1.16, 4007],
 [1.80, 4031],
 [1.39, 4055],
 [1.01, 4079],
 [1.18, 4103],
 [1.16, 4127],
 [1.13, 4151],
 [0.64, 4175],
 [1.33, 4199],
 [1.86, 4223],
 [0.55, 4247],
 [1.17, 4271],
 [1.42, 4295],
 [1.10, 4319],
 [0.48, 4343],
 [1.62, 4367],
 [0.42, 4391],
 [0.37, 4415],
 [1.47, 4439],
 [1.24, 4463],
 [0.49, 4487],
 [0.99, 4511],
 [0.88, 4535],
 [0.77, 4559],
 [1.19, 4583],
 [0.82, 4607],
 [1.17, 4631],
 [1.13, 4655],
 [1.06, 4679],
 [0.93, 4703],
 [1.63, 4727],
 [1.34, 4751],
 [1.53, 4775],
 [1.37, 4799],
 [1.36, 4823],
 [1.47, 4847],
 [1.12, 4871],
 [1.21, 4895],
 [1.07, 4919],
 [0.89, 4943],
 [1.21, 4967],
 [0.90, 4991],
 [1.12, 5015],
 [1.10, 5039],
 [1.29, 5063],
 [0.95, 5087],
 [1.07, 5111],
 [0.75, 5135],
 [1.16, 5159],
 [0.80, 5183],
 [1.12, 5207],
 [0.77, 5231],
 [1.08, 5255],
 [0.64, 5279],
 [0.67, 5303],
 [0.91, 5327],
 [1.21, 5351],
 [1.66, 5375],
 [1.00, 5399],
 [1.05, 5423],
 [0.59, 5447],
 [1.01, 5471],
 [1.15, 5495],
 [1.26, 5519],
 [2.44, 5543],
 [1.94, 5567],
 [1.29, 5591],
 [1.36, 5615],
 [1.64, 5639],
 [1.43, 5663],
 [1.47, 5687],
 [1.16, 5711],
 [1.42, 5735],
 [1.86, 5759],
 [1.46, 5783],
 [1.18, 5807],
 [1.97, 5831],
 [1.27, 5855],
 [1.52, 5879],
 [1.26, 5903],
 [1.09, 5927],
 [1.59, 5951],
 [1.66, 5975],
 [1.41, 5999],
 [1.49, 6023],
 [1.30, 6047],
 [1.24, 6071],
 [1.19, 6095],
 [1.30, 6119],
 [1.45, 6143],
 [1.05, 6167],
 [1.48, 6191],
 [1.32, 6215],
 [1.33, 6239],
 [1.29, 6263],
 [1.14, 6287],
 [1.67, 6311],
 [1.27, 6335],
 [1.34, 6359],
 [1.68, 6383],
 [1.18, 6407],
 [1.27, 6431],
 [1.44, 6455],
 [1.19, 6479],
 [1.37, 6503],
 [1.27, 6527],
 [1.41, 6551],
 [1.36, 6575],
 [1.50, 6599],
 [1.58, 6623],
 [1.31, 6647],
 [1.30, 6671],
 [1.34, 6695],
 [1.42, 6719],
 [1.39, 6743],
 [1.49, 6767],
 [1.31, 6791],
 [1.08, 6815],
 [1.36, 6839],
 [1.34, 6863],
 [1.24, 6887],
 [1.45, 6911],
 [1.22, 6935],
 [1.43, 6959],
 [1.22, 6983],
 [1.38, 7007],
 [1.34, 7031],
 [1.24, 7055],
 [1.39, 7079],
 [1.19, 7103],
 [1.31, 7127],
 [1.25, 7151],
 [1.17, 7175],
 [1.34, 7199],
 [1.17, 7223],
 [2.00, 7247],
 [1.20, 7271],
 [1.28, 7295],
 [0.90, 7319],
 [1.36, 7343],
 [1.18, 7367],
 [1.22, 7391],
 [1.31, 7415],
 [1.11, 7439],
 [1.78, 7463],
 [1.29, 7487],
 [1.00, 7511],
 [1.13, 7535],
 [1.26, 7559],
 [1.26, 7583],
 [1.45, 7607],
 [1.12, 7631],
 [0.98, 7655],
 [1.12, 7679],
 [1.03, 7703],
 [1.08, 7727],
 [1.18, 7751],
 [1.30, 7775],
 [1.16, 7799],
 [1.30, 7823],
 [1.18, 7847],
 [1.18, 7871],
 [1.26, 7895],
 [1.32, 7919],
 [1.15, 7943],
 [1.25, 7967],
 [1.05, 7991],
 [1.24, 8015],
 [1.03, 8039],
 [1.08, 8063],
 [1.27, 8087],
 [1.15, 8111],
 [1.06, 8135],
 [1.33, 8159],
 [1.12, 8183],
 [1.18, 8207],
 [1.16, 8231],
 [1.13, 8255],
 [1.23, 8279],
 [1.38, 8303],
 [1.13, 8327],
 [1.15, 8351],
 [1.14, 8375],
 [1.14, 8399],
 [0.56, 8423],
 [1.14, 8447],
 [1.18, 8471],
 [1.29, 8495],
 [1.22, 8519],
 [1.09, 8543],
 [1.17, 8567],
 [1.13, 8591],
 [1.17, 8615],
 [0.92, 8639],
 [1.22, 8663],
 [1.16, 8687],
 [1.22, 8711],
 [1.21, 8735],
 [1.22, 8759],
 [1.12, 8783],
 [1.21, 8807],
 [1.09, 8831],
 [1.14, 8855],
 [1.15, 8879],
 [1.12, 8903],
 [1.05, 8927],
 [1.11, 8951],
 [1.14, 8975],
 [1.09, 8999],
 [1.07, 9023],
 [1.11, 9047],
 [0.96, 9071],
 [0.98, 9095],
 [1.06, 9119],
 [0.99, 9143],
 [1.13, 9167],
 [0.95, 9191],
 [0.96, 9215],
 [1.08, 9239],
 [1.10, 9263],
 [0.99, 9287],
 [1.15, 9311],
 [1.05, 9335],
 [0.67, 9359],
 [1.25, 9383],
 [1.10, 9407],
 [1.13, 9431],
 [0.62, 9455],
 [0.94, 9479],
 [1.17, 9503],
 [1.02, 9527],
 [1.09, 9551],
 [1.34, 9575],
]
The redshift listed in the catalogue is 0.49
